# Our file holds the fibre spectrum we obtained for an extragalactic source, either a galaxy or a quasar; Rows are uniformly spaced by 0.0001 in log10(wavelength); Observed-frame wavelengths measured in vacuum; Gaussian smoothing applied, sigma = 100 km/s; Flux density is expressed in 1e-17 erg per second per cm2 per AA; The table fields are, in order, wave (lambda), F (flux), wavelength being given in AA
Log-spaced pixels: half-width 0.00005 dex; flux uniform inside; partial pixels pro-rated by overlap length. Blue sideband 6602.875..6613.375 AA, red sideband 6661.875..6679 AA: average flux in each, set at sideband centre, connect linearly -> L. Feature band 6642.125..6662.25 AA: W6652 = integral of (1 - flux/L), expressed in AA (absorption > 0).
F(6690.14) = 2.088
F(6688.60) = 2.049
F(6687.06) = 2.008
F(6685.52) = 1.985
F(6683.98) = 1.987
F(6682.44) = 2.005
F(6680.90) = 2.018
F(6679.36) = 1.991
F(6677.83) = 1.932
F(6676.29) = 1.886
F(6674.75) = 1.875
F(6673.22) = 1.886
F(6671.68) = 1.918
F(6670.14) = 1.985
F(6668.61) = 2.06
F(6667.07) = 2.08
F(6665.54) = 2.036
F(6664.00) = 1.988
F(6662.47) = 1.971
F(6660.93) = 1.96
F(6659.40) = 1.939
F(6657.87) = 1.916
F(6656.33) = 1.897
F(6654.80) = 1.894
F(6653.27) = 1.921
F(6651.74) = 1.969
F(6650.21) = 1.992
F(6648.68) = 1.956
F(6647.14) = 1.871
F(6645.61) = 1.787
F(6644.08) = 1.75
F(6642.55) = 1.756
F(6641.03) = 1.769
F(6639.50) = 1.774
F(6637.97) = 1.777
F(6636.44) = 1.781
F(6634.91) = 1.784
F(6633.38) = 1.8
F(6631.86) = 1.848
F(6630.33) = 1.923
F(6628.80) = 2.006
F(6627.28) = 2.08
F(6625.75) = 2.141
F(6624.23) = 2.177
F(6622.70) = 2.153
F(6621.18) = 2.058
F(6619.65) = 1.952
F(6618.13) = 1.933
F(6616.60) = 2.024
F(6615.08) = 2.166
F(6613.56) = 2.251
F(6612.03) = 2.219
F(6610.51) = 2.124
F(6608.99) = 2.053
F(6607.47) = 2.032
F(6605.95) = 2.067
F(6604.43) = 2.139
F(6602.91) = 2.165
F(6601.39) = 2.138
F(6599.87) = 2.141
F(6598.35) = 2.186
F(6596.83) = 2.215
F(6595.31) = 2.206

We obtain 1.1 AA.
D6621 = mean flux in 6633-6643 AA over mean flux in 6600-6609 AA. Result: 0.84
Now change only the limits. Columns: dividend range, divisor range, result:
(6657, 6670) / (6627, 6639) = 1.07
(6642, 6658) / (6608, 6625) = 0.90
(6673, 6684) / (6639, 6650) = 1.07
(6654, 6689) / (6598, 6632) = 0.94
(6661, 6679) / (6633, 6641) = 1.10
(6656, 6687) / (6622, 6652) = 1.03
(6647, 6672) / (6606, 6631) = 0.94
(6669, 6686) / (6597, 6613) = 0.92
